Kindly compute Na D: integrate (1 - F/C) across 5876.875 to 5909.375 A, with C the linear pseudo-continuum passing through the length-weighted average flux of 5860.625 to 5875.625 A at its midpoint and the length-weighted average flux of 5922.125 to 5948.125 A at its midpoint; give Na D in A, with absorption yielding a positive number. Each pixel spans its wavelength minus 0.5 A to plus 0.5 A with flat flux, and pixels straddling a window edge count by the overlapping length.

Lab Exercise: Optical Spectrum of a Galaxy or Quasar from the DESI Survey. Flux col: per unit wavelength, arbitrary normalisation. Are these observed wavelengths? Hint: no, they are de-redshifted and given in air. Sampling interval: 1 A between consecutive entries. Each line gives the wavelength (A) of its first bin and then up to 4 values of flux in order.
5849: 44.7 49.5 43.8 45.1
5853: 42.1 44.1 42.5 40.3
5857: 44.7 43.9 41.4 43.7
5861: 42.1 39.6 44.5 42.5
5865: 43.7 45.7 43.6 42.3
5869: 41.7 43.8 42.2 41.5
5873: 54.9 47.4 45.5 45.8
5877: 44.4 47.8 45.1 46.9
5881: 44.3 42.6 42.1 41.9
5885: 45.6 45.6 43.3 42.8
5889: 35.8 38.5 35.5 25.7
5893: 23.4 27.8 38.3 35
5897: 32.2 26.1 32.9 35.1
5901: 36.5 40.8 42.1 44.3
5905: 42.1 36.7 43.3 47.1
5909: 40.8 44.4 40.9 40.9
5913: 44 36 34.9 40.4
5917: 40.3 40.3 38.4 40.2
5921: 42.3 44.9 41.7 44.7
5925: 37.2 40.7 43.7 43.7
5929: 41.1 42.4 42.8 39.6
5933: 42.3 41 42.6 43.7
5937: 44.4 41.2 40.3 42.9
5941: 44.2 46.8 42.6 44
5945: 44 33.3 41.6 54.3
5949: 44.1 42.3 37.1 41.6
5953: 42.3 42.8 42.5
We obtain 3.3 A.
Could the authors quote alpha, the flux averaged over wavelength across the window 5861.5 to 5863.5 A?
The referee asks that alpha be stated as 42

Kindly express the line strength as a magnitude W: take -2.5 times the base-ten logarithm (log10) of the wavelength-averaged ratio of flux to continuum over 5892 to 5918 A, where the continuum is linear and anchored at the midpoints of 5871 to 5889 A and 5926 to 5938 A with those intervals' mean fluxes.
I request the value 0.16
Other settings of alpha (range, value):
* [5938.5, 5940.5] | 41.6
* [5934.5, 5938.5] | 43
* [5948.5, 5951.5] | 41.2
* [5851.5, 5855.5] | 43.4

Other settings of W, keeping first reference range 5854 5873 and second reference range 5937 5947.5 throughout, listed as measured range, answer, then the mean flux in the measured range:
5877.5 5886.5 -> -0.04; 44.7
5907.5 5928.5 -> 0.03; 41.3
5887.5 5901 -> 0.28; 33.1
